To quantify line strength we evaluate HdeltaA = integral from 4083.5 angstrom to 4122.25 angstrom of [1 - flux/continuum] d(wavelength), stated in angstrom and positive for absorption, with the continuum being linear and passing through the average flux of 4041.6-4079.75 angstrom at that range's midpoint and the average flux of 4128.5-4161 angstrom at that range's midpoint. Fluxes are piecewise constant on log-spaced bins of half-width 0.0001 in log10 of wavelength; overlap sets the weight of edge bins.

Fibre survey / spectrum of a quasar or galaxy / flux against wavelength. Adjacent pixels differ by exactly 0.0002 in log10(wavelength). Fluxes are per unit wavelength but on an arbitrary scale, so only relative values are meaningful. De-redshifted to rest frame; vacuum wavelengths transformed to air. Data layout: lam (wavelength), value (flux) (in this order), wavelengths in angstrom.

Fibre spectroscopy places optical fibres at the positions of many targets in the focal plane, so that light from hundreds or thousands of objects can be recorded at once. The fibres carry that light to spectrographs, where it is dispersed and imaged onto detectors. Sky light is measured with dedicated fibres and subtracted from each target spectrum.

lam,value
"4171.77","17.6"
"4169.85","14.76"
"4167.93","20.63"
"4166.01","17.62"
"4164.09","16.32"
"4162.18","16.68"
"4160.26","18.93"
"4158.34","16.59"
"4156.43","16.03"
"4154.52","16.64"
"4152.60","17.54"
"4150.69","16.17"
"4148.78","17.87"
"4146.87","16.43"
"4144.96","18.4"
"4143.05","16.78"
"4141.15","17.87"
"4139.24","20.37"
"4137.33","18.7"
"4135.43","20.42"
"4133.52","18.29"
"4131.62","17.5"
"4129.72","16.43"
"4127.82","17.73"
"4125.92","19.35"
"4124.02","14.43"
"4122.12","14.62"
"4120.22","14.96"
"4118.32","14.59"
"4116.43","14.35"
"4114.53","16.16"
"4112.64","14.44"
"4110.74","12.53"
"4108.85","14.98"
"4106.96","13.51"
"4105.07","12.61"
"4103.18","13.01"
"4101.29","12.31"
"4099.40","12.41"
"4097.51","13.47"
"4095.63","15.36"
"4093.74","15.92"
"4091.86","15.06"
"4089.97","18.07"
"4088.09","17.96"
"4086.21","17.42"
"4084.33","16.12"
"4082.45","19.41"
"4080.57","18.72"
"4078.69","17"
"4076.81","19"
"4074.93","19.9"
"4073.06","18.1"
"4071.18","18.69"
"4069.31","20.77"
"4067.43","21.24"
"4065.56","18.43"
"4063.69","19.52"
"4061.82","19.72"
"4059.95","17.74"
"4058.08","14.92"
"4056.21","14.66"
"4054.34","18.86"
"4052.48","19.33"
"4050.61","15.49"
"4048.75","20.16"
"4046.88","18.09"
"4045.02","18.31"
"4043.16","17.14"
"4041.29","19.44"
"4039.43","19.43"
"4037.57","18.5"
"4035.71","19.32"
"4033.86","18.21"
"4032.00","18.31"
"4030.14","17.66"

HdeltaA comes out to 7.1 angstrom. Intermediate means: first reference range 18.4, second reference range 17.7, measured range 14.8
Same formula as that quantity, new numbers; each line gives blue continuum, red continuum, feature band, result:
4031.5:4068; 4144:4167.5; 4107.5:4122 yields 2.53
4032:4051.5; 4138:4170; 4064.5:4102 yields 1.60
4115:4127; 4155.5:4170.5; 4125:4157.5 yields -3.00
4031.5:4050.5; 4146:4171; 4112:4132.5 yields 1.94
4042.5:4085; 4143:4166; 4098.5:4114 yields 3.87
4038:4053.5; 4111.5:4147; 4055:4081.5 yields -0.66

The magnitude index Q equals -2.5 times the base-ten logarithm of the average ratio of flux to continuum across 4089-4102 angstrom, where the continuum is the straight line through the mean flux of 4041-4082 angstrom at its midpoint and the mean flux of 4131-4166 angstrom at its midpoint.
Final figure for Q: 0.23 mag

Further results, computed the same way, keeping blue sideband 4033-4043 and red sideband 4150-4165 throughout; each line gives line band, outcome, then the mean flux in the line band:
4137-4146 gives -0.08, 18.4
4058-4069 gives -0.03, 19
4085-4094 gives 0.07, 16.9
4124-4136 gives -0.04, 17.9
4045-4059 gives 0.07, 17.4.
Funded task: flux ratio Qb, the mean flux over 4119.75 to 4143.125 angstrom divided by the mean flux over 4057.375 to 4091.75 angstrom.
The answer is 0.95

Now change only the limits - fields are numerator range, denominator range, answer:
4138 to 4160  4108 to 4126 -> 1.17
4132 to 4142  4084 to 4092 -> 1.11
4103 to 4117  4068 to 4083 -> 0.74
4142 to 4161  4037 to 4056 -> 0.93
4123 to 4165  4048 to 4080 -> 0.95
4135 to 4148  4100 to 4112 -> 1.39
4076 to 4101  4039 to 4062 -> 0.92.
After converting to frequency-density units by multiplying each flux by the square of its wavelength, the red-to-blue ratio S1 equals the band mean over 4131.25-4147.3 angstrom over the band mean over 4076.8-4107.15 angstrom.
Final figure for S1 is 1.20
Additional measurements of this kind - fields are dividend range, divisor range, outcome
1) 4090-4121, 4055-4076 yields 0.78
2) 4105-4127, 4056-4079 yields 0.82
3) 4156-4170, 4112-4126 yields 1.17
